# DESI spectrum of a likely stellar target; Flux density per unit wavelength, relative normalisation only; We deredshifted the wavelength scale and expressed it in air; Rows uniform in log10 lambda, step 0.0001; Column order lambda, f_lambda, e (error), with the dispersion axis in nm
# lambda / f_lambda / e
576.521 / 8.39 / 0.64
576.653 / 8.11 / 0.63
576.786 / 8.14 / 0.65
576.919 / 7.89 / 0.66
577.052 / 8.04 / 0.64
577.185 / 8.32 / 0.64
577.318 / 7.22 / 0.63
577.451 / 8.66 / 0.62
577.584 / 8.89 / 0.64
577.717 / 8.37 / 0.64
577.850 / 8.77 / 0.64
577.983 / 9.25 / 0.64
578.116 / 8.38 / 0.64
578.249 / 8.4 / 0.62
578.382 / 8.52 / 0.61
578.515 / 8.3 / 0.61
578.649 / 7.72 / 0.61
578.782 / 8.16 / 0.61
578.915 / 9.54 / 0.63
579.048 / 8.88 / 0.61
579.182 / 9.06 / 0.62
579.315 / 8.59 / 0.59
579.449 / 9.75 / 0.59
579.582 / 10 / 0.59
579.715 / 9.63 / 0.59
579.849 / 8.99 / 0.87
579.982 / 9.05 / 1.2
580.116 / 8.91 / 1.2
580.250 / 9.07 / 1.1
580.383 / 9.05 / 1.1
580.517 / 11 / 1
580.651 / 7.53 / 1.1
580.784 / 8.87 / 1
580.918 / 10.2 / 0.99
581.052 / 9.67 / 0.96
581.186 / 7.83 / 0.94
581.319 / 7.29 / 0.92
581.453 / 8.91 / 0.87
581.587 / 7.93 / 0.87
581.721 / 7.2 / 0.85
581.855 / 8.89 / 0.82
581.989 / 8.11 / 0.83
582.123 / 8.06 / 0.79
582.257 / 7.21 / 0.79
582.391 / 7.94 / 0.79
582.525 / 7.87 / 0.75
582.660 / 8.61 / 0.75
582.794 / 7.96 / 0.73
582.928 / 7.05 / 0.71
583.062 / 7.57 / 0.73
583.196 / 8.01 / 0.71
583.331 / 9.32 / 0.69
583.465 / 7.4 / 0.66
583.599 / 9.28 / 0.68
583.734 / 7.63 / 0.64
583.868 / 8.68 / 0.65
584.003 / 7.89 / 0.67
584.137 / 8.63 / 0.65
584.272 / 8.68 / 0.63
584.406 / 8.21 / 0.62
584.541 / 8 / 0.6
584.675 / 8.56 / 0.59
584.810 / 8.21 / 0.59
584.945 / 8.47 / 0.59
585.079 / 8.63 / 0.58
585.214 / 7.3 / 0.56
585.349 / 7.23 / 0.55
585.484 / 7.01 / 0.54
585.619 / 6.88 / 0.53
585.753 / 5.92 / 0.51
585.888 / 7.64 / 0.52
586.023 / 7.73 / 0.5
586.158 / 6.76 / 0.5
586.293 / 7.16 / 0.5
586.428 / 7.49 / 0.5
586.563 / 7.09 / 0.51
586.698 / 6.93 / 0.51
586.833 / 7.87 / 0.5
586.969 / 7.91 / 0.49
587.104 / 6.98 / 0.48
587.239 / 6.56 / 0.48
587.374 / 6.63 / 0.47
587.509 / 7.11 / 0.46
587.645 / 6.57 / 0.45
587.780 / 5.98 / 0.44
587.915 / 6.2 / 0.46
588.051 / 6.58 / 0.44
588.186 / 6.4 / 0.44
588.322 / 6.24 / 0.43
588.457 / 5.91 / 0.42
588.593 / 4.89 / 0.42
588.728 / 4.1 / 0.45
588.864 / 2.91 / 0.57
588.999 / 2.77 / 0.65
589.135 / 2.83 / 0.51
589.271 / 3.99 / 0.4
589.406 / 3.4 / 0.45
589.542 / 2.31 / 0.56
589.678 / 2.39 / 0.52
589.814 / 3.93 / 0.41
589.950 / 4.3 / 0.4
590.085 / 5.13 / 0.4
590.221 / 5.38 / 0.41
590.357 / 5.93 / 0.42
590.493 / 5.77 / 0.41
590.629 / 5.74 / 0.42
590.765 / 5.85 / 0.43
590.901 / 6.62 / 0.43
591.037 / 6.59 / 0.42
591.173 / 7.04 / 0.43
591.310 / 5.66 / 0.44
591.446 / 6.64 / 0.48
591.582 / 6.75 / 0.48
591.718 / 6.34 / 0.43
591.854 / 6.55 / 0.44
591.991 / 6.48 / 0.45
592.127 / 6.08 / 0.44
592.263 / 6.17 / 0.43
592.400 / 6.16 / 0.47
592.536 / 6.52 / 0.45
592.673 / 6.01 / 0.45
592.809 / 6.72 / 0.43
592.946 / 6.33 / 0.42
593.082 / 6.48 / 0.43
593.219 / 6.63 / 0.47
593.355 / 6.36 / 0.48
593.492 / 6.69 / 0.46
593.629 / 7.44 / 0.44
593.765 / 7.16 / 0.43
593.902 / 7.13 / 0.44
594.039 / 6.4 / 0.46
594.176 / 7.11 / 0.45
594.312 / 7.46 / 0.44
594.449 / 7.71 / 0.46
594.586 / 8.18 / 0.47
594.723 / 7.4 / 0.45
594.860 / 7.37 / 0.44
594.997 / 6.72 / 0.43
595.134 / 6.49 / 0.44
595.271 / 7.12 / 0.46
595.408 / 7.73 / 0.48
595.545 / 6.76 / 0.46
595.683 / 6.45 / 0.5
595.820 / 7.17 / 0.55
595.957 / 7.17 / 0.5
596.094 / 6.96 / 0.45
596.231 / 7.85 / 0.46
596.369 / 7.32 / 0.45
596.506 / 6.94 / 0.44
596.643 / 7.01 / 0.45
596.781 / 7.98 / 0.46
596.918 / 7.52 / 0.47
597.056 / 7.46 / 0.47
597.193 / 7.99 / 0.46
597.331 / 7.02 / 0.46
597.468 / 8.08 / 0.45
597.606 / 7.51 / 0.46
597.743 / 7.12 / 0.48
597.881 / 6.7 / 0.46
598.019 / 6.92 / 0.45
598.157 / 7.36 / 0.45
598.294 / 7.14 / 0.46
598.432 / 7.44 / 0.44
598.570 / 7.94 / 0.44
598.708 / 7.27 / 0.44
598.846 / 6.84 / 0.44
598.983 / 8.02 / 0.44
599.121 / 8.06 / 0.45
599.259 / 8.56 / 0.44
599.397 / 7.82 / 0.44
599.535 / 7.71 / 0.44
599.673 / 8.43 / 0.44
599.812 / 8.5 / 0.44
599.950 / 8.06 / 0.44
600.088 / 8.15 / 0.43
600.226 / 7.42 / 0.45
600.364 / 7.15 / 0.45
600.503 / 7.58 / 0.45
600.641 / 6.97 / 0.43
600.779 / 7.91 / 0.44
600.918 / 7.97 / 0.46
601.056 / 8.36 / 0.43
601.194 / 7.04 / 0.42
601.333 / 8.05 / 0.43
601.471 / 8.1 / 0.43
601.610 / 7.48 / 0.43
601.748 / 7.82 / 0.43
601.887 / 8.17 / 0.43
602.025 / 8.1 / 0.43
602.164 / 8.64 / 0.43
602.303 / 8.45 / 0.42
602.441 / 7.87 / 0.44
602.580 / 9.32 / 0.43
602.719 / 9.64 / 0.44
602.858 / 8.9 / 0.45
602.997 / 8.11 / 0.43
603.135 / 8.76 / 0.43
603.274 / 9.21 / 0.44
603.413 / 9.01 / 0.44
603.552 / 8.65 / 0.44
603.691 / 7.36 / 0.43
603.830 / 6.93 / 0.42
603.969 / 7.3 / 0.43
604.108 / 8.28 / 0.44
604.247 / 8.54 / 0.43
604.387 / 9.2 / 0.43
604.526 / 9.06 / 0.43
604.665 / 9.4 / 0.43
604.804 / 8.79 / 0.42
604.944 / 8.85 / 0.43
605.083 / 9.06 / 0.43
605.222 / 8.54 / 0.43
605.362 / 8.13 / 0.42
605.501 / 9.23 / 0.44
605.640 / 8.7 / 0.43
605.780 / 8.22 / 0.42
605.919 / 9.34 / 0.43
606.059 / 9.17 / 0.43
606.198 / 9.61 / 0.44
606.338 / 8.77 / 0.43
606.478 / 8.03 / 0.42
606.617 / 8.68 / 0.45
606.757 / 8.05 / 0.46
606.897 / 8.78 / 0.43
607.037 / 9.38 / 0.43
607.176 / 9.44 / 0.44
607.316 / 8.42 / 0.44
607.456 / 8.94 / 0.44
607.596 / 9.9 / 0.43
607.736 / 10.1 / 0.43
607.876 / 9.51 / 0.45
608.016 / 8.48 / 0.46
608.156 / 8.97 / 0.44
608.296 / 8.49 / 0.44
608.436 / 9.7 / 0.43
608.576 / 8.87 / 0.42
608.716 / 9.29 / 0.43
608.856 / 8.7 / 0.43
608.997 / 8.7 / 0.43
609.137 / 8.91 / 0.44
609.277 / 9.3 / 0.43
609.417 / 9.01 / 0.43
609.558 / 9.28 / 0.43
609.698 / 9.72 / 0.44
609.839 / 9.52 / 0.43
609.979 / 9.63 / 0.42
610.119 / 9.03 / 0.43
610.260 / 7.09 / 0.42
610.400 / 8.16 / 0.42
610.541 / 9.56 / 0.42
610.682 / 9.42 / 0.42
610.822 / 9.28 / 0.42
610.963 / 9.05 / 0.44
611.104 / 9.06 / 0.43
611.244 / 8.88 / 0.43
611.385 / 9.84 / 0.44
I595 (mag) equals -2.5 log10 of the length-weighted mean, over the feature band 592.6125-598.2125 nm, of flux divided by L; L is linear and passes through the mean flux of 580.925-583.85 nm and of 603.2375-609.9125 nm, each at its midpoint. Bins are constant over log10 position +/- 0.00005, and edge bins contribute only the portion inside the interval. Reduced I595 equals 0.20 mag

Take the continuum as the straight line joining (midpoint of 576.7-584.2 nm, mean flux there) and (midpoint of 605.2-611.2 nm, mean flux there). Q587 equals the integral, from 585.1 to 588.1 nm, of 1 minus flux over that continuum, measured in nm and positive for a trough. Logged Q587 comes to 0.56 nm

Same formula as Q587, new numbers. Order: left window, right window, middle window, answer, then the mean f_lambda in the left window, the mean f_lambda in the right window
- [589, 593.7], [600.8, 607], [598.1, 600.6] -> -0.094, 5.64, 8.49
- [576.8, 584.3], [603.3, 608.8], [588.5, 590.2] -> 0.977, 8.51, 8.8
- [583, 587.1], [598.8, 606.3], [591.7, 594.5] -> 0.477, 7.79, 8.31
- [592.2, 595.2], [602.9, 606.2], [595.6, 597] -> 0.008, 6.85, 8.63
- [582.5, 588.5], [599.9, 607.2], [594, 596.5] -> 0.248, 7.48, 8.41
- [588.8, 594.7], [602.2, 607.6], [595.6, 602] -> -0.187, 5.83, 8.7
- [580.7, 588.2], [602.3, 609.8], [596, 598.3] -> 0.284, 7.73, 8.84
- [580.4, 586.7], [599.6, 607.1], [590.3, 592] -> 0.388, 8.03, 8.39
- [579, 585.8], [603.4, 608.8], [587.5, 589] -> 0.522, 8.37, 8.8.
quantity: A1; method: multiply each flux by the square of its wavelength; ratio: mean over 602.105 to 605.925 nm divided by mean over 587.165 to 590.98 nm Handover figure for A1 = 1.8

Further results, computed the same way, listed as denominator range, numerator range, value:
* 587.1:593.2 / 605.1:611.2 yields 1.70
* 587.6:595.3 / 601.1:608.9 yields 1.53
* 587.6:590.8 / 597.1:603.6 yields 1.72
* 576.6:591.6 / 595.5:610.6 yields 1.20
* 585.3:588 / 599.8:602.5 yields 1.19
